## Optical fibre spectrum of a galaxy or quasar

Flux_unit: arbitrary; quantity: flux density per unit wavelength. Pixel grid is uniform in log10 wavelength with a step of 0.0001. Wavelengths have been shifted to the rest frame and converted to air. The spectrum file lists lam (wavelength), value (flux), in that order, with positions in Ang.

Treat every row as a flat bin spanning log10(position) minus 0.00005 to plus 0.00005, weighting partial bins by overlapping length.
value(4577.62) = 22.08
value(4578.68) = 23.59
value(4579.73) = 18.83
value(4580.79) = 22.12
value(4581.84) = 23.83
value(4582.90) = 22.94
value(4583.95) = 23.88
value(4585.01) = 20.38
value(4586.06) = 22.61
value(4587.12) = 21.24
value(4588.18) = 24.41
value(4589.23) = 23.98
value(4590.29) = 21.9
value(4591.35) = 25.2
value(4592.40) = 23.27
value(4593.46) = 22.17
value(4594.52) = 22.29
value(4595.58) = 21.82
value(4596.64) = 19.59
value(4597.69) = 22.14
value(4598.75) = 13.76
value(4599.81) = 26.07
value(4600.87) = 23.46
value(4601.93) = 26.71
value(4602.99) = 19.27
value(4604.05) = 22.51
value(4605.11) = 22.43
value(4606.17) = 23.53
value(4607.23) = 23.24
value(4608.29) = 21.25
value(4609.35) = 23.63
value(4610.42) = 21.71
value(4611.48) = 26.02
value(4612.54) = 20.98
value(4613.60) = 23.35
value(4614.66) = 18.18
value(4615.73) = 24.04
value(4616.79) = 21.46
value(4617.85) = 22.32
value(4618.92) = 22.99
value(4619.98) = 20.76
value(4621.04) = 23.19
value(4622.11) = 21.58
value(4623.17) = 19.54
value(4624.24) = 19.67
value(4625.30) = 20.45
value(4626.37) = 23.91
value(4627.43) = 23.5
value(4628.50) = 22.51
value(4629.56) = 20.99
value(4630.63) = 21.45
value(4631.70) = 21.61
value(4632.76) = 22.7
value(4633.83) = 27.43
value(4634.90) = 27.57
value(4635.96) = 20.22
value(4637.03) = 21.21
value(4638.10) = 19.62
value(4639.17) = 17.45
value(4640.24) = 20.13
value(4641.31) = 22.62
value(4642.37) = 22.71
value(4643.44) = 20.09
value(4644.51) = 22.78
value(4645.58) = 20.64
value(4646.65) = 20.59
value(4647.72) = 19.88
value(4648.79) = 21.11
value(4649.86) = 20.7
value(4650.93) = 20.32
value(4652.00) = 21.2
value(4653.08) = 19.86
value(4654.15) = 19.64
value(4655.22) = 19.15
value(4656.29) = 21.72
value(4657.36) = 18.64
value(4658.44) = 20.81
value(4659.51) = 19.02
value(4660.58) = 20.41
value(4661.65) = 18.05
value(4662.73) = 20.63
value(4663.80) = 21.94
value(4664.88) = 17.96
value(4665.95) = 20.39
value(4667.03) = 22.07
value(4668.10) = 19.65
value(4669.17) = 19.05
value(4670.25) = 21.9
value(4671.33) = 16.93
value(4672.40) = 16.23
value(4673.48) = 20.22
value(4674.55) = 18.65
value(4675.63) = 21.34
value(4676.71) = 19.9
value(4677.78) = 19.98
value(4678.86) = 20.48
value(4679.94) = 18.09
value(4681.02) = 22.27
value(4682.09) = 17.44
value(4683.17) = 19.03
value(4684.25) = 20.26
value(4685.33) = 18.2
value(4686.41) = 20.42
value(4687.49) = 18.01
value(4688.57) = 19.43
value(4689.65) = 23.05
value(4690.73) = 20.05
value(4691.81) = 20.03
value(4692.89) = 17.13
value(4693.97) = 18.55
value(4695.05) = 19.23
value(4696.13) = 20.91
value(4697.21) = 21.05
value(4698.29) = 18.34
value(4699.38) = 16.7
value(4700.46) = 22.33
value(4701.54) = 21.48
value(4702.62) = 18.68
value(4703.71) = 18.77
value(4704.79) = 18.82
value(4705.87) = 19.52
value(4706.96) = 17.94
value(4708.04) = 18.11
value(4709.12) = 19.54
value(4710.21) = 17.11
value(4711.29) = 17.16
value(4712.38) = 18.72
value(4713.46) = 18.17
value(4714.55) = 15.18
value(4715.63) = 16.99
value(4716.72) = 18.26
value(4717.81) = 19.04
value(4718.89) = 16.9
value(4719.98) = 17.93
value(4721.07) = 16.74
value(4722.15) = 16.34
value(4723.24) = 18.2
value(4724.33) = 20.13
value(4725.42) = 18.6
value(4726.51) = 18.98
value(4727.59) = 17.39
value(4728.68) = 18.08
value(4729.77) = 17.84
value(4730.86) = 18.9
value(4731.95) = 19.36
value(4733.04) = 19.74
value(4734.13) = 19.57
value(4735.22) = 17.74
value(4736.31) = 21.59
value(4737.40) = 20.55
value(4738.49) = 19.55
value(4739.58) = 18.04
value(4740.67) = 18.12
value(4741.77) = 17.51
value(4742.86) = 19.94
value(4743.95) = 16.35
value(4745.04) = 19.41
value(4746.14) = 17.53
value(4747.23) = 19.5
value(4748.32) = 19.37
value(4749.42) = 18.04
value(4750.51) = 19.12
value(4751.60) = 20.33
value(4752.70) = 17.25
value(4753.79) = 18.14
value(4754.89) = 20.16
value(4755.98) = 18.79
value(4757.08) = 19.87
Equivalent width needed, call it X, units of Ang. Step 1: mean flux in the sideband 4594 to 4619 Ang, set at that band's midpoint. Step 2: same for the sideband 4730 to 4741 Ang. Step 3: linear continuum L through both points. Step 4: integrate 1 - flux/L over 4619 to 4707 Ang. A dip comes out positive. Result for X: 2.4 Ang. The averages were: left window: 22.2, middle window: 20.4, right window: 19.3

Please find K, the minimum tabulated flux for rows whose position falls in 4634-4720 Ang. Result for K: 15.18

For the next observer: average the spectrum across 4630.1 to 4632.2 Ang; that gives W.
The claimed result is 21.5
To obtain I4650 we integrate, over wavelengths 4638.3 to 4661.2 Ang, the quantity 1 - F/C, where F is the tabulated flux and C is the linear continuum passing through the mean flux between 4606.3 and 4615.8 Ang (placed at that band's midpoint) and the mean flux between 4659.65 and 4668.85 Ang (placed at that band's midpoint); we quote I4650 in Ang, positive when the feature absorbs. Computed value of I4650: 0.3 Ang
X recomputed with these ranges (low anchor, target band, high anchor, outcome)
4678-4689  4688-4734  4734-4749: 1.04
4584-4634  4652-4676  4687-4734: 0.67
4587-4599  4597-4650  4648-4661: -1.99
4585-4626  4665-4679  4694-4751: 0.33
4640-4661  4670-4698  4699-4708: 0.32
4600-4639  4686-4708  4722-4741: 0.51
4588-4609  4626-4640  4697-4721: -0.71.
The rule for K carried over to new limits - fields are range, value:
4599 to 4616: 18.18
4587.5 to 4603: 13.76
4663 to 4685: 16.23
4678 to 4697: 17.13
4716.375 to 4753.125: 16.34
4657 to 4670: 17.96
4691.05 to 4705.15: 16.7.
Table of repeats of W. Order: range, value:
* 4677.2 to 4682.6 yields 19.7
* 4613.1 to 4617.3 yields 21.7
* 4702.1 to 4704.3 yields 18.7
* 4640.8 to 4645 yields 22.1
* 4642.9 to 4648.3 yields 20.8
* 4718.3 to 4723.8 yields 17.3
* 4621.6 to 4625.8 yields 20.3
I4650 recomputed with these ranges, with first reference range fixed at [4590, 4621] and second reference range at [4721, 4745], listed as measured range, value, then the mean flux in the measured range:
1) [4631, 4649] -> -0.30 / 21.7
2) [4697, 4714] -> 0.52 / 18.9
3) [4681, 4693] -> 0.23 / 19.6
